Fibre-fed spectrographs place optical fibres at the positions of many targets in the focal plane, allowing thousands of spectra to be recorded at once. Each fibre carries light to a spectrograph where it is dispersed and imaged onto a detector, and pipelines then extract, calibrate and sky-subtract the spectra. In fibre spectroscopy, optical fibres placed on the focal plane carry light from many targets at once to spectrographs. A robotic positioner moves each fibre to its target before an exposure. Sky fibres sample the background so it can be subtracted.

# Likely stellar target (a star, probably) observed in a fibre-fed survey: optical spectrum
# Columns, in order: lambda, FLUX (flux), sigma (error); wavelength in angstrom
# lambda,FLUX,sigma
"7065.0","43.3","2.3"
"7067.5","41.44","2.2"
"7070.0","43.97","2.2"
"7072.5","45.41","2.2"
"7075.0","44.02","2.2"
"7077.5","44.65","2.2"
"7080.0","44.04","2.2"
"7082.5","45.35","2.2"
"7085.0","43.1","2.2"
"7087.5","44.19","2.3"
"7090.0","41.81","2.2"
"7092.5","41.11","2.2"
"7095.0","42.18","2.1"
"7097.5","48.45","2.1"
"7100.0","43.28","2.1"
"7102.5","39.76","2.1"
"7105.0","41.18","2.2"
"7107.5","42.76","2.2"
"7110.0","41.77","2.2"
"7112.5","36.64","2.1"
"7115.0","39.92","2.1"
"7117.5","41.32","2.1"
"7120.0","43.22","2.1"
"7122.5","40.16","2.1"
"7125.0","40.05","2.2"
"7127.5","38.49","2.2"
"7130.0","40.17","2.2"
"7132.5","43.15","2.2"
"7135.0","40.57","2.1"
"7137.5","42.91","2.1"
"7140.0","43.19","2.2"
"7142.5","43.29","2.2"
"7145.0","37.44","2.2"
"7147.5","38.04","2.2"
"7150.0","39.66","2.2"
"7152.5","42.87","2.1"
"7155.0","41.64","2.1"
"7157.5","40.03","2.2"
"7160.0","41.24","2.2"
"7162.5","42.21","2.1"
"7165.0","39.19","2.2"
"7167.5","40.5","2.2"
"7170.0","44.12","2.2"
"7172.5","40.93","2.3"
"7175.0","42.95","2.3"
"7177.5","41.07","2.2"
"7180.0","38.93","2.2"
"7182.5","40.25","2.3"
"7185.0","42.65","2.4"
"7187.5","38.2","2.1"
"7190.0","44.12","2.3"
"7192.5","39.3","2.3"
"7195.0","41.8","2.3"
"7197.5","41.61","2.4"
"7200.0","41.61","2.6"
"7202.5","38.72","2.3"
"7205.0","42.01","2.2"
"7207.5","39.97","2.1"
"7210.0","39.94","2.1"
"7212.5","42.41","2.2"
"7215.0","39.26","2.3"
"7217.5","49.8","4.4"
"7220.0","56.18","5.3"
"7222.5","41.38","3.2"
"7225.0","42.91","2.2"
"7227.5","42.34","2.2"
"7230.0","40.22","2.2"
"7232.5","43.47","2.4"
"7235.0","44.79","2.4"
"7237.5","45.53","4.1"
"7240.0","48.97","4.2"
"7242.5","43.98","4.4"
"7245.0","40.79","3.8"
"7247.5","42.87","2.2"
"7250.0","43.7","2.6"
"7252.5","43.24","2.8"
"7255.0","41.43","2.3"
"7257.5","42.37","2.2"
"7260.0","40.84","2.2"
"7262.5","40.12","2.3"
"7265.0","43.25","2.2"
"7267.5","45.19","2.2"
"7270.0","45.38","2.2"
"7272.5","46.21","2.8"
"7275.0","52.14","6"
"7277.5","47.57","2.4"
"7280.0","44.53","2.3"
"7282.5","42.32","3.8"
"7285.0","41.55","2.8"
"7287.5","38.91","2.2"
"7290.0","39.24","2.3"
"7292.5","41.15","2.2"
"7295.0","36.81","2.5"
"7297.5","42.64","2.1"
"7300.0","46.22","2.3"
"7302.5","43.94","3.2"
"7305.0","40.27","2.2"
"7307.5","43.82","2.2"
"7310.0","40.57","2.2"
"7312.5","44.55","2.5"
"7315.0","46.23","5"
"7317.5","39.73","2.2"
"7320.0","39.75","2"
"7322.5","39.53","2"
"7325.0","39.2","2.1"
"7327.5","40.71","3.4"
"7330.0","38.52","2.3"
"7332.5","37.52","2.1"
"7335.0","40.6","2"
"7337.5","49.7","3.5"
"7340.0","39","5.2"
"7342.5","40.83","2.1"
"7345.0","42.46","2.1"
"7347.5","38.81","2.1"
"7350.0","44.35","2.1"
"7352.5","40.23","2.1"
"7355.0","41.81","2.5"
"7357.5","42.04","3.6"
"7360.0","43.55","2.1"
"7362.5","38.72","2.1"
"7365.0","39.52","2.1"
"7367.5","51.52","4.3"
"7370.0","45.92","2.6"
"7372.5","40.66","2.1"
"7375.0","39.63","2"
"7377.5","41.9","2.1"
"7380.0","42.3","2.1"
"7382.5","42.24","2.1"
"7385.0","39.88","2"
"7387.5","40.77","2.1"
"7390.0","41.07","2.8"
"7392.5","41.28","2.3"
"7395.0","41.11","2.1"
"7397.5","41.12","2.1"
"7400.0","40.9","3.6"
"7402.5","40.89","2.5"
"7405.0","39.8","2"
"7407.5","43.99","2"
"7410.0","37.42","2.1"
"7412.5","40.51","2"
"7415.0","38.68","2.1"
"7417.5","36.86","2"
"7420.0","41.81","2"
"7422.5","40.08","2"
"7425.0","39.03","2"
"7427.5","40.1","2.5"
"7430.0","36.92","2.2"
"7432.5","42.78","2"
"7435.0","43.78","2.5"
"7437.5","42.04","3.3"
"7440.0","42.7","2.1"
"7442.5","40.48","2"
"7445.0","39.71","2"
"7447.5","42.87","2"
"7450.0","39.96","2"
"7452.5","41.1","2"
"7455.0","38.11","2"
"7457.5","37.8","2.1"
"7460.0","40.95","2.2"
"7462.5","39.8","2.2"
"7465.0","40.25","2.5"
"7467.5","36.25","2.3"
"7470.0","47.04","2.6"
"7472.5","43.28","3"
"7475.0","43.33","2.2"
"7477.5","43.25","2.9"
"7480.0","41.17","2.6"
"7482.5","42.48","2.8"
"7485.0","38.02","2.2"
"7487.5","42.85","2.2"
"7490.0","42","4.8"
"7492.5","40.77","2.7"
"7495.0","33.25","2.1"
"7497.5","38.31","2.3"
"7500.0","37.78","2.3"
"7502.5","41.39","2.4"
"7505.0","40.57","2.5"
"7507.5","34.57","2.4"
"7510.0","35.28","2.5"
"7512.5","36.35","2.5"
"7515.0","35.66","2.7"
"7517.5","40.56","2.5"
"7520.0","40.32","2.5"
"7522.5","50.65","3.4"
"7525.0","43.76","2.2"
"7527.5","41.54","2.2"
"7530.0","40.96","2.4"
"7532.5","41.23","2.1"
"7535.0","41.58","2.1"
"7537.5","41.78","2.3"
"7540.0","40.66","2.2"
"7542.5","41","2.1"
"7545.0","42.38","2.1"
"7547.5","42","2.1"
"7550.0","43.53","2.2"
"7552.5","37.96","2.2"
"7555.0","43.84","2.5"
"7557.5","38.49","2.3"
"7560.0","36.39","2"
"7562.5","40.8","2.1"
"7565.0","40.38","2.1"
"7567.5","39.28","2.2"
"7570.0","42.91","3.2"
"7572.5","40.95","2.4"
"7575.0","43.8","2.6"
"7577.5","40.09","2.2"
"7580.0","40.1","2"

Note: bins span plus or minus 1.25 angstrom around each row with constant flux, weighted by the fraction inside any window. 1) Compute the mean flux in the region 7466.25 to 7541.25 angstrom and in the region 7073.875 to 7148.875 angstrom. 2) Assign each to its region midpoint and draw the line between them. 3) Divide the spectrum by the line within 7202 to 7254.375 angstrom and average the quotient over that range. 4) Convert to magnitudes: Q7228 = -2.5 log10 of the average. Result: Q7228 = -0.05 mag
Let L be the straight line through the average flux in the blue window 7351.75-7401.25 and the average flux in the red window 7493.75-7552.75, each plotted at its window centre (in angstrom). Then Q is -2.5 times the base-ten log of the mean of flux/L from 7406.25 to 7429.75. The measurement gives 0.04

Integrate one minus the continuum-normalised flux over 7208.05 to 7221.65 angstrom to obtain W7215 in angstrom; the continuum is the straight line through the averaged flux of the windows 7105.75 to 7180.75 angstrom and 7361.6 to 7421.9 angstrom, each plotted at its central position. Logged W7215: -1.4 angstrom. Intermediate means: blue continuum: 41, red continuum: 41.2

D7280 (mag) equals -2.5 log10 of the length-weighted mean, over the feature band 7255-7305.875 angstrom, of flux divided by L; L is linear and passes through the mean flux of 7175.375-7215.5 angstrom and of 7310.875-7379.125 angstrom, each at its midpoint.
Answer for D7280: -0.043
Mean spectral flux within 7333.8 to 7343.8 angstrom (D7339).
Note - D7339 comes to 42.5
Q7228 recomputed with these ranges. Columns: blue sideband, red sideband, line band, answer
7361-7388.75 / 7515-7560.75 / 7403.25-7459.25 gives 0.04 mag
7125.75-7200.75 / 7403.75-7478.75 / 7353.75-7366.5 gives -0.01 mag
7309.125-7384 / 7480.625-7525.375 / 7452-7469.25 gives 0.02 mag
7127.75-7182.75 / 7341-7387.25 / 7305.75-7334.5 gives 0.02 mag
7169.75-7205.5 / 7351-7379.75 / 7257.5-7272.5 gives -0.04 mag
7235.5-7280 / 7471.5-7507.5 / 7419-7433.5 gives 0.04 mag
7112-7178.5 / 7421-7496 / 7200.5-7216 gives 0.01 mag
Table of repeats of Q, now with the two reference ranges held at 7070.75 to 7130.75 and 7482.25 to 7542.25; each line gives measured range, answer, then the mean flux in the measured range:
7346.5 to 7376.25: -0.036 mag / 42.3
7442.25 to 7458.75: 0.011 mag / 40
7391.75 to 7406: -0.005 mag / 40.9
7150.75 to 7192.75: 0.017 mag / 41.2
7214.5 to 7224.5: -0.130 mag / 46.9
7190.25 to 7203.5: 0.022 mag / 40.9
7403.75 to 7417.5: 0.022 mag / 39.8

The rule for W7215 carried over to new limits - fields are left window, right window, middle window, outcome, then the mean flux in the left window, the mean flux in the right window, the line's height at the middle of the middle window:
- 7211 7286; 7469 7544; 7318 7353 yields 1.8 angstrom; 44.2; 40.7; 43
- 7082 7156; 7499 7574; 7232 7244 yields -1.2 angstrom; 41.6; 40.5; 41.3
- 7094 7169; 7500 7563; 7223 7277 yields -3.7 angstrom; 41.2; 40.5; 41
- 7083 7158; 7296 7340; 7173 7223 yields -0.6 angstrom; 41.5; 41.9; 41.6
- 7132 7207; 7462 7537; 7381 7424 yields 0.2 angstrom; 41.1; 40.5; 40.7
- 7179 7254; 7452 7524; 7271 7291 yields -1.0 angstrom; 42.7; 40.1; 42.1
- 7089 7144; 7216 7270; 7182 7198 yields 0.7 angstrom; 41.6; 44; 43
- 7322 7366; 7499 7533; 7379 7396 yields -0.2 angstrom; 41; 40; 40.7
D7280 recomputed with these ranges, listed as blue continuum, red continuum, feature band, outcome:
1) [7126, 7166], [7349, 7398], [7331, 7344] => 0.01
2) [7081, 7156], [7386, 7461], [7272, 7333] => -0.03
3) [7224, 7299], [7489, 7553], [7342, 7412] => 0.01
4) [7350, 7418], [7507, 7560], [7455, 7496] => 0.01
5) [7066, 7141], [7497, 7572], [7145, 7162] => 0.04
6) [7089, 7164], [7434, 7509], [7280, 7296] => 0.01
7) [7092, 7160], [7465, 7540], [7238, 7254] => -0.08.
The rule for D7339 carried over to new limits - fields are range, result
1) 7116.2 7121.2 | 42.2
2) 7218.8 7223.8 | 48.6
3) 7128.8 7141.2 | 42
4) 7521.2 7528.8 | 45.3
